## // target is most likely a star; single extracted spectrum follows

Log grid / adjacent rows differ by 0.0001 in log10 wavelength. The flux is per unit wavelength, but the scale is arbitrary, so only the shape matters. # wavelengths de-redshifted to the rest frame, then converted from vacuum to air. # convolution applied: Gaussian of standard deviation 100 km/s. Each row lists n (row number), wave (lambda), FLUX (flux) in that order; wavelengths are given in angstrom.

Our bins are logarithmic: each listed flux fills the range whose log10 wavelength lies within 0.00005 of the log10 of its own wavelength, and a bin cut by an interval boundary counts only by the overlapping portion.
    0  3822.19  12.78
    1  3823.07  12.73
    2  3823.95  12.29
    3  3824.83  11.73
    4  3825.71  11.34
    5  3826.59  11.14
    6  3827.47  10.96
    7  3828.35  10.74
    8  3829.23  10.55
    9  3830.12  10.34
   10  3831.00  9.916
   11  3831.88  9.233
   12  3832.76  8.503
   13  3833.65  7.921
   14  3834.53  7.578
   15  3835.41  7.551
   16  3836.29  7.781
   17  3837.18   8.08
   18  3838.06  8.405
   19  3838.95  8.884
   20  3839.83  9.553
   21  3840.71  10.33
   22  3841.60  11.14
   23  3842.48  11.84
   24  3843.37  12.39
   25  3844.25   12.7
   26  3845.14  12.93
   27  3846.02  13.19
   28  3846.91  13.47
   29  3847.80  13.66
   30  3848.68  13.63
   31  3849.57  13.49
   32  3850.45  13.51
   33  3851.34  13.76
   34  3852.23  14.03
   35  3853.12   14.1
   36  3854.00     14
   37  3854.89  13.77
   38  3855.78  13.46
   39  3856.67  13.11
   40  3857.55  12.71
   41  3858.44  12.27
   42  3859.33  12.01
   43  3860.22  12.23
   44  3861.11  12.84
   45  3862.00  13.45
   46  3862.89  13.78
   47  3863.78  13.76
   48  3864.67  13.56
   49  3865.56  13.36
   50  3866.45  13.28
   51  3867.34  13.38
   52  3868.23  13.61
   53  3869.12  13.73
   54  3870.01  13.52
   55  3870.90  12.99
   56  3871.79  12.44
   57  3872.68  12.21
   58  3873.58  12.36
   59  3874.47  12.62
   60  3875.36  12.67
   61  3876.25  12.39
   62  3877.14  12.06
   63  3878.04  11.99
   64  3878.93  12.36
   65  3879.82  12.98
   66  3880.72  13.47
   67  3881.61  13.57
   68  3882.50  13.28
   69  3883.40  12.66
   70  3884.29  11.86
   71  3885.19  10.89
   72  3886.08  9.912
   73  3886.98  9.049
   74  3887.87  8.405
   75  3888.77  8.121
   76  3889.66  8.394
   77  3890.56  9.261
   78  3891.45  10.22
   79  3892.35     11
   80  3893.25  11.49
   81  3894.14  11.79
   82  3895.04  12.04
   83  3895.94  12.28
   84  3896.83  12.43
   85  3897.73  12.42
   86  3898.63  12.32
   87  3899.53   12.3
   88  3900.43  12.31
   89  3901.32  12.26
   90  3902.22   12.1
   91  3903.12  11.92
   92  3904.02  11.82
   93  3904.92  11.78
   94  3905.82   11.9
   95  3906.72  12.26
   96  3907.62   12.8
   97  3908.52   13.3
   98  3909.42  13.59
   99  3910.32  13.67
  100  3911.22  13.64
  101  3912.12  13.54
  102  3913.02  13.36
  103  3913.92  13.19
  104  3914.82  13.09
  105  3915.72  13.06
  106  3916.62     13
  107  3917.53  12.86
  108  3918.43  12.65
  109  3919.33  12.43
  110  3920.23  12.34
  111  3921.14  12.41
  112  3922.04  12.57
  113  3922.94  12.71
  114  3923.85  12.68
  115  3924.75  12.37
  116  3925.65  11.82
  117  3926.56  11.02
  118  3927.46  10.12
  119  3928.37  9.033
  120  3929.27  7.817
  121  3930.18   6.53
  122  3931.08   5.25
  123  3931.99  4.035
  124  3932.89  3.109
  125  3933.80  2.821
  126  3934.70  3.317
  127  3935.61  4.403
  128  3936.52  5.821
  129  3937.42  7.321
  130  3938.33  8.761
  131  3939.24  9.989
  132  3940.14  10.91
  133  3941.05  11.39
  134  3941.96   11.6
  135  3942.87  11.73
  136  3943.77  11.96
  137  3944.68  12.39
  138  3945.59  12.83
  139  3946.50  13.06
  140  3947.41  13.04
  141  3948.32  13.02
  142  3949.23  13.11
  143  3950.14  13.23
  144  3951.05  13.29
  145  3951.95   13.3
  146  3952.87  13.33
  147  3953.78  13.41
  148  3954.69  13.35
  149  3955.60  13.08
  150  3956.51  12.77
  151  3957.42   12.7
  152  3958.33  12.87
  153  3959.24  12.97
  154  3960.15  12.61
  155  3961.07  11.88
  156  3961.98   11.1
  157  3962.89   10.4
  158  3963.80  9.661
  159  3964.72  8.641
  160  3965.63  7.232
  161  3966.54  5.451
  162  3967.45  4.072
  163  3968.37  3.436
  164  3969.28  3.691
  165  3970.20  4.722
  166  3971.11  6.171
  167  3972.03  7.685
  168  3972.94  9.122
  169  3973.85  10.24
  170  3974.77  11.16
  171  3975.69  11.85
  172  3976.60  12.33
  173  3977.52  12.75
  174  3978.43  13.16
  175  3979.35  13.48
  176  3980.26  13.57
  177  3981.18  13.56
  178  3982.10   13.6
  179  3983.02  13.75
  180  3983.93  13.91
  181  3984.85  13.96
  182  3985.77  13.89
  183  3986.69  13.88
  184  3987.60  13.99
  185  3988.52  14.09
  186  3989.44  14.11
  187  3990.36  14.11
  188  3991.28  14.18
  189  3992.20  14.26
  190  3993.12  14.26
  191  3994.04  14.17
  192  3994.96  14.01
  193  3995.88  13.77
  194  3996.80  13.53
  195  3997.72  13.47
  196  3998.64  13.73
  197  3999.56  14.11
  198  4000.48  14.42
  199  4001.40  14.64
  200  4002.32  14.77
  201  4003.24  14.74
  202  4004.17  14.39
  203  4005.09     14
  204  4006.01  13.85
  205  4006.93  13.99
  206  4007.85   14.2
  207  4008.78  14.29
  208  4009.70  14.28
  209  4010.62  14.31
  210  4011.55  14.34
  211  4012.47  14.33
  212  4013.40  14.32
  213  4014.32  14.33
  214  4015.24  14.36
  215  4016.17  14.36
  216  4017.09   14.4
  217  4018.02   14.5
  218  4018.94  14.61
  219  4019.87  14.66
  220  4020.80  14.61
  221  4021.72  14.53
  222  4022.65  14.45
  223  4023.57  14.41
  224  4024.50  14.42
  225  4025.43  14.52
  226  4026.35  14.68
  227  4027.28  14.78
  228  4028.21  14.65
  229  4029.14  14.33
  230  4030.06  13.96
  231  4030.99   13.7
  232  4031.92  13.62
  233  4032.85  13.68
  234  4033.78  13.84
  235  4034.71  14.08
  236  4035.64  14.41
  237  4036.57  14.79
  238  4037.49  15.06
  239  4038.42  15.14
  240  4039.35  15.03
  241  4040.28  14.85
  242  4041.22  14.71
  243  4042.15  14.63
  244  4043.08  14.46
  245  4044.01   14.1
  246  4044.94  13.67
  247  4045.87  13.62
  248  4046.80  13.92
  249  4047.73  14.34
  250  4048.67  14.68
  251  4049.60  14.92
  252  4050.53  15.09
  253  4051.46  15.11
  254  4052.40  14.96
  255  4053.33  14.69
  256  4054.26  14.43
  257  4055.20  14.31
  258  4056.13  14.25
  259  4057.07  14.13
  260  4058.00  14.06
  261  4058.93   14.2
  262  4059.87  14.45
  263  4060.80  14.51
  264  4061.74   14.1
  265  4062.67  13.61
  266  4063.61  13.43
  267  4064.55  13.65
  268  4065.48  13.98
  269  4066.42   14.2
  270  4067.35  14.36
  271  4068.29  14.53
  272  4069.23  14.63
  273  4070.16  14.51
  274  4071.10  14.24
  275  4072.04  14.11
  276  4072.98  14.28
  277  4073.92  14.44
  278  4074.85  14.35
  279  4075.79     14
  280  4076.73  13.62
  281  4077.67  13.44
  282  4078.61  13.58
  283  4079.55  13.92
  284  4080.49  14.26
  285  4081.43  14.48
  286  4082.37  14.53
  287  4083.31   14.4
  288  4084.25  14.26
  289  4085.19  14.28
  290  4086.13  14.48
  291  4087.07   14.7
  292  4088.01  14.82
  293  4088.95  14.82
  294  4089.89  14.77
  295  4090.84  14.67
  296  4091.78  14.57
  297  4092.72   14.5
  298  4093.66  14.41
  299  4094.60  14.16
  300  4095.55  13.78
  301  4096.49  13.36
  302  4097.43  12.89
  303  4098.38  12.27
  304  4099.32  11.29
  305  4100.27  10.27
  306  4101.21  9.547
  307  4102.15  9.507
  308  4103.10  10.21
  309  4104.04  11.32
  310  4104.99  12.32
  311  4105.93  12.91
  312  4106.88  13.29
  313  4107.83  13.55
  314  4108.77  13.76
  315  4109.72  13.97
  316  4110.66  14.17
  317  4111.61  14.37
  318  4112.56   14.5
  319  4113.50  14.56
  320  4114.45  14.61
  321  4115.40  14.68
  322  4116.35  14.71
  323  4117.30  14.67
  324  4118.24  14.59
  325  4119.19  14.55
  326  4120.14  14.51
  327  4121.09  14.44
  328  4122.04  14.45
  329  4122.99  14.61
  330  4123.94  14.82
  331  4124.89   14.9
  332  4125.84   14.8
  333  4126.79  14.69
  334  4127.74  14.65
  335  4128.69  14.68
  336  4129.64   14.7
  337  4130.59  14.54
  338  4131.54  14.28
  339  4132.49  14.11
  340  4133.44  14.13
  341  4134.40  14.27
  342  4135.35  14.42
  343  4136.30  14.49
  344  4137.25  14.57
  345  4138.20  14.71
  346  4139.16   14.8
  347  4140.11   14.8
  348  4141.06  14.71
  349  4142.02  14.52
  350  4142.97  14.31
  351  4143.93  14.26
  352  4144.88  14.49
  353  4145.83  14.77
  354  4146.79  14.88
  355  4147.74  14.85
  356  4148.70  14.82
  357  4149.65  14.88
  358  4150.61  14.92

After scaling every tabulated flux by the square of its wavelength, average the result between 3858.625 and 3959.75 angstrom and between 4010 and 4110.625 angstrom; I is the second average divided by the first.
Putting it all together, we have 1.30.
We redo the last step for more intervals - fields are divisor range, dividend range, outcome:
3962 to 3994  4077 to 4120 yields 1.31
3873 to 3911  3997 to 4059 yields 1.30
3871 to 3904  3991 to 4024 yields 1.30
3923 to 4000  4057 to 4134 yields 1.35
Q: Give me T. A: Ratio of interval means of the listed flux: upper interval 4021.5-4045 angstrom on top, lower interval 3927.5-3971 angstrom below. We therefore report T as 1.51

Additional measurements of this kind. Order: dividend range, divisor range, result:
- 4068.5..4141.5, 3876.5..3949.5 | 1.26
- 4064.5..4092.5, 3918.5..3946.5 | 1.51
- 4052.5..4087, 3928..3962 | 1.37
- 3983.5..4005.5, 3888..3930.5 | 1.19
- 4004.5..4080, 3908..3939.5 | 1.40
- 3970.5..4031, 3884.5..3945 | 1.27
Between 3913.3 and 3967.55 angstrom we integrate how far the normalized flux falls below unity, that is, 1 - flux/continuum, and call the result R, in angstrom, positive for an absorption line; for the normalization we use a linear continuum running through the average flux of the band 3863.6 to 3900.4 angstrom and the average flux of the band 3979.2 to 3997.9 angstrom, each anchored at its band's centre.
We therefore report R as 9.8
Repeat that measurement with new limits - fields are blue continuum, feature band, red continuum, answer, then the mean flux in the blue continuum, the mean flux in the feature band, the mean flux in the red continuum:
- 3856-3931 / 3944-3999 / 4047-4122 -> 4.0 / 12.1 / 11.9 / 13.9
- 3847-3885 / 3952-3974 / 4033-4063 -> 6.6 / 13.1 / 9.66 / 14.4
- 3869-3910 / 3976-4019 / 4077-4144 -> -3.7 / 11.9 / 14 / 14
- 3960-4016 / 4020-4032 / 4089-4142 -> -1.5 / 12.3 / 14.4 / 13.9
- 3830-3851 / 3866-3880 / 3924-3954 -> -3.2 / 10.7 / 12.8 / 9.86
